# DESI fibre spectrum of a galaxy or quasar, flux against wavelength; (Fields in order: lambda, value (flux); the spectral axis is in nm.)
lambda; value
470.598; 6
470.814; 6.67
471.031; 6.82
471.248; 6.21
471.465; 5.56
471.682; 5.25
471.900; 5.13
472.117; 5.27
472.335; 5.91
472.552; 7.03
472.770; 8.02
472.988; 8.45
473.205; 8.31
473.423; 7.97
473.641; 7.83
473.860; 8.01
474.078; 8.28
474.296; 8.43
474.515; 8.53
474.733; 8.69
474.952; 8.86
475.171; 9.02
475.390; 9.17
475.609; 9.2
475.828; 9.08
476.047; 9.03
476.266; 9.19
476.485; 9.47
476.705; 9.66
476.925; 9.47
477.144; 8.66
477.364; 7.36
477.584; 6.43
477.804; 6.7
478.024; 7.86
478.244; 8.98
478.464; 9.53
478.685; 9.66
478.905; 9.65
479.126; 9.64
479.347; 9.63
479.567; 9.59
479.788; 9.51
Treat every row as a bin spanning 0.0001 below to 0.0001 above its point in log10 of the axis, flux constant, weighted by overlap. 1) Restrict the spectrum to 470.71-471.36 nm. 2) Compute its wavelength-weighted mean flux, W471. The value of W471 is 6.56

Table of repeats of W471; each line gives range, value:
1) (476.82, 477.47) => 8.5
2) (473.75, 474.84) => 8.39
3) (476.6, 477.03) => 9.56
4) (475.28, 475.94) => 9.15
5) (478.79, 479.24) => 9.64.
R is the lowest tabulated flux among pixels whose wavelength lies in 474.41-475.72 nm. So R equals 8.53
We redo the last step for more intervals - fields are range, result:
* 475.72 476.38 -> 9.03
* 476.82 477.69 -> 6.43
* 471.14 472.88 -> 5.13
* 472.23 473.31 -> 5.91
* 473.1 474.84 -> 7.83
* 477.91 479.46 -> 7.86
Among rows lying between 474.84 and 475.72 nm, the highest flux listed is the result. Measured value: 9.2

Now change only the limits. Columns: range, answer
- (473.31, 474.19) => 8.28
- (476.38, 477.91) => 9.66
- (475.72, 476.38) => 9.19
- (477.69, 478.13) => 7.86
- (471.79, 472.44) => 5.91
